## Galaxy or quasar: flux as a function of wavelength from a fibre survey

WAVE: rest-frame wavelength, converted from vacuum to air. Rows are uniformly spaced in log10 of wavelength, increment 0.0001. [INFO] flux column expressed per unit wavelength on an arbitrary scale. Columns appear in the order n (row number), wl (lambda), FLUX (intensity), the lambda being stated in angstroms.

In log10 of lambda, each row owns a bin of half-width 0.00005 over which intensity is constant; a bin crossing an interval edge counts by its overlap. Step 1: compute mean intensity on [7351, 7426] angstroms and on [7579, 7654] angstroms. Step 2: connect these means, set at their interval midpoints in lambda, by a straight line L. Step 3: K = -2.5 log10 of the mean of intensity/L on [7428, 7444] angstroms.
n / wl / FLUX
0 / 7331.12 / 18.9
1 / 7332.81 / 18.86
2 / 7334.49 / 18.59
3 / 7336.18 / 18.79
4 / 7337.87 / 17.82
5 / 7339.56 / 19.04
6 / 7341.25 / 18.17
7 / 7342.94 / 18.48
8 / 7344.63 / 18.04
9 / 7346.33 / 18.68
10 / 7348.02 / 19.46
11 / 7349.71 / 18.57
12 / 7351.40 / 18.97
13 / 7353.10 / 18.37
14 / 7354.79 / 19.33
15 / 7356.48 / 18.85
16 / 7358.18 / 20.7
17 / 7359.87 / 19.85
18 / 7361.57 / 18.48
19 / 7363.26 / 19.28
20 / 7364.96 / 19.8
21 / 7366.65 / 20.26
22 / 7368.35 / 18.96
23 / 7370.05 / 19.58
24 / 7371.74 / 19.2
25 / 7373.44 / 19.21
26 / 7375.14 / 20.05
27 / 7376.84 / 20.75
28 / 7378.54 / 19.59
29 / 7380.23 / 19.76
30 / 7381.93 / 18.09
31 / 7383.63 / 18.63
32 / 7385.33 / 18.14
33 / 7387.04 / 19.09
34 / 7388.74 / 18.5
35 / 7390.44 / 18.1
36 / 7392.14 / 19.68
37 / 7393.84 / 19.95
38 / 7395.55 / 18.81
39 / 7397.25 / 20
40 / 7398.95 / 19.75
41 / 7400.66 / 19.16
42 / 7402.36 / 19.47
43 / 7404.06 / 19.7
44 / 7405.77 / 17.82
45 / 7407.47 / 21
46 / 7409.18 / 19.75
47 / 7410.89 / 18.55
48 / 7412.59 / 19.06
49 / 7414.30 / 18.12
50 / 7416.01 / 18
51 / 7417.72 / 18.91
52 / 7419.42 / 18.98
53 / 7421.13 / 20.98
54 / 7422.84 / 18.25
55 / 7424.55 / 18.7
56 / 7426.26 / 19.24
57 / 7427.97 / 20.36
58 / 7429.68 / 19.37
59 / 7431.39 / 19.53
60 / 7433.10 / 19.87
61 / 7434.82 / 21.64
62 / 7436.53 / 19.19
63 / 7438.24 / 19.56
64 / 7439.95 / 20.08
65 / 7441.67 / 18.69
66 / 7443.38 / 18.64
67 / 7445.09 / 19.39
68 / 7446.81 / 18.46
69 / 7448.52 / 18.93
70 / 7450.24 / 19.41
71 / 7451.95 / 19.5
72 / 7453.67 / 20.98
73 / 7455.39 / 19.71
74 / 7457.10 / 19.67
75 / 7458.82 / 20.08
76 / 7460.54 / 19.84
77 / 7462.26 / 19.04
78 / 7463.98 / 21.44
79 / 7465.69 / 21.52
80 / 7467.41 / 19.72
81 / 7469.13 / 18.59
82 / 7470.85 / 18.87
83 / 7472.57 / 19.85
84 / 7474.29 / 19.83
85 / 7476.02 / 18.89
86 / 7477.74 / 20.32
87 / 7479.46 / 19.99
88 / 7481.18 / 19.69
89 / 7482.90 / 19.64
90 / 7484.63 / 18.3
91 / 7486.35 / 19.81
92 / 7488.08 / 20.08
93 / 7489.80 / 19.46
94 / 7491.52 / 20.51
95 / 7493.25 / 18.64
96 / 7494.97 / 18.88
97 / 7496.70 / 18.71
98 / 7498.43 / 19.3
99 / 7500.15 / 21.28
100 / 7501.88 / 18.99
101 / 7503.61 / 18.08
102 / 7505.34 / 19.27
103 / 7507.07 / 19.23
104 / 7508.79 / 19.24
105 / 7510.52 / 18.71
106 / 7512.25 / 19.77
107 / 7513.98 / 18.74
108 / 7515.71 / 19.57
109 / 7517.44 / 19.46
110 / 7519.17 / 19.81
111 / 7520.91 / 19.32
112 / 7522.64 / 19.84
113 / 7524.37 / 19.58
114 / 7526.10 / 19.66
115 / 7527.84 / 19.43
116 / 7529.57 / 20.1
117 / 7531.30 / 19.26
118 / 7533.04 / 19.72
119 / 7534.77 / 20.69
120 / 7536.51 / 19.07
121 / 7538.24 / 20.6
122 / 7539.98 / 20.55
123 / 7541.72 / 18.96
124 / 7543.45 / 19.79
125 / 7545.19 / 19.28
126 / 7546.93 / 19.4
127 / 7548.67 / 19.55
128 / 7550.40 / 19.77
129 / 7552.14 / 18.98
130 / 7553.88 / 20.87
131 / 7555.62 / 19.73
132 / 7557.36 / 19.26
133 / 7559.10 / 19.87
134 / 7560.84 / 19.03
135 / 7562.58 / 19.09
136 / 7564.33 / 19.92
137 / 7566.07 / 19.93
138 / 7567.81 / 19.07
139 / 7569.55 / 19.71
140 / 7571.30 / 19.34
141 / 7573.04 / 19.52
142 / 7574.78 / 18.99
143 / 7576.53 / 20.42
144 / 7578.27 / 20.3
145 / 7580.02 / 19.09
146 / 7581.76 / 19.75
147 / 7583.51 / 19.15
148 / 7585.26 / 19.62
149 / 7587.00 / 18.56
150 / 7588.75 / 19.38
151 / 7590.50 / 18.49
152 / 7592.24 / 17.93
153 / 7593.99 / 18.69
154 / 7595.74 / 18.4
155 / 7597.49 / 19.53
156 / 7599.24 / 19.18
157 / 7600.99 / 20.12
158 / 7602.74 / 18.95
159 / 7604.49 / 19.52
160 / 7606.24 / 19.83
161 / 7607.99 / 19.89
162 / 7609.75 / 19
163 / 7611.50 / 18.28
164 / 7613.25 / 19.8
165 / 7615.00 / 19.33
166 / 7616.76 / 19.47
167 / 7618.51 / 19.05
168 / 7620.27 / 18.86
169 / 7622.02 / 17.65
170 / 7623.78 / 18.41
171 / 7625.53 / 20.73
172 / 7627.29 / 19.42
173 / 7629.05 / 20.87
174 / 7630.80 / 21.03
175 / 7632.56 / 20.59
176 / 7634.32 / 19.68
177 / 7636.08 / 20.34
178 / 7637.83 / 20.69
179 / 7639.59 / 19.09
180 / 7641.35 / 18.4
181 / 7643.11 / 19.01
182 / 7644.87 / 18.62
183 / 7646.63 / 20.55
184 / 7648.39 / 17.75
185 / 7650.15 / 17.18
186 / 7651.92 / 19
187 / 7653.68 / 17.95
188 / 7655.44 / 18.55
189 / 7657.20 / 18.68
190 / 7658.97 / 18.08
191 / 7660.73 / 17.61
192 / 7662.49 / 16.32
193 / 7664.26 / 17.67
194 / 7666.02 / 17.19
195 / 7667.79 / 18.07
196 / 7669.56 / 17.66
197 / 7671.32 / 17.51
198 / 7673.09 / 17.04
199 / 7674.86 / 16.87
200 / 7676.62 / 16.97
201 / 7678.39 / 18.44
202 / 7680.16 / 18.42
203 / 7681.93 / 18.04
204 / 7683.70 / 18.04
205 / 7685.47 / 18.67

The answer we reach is -0.02 mag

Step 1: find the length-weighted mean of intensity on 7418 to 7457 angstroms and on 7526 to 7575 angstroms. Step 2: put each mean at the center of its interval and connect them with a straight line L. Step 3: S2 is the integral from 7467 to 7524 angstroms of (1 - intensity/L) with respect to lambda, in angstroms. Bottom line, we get 0.5 angstroms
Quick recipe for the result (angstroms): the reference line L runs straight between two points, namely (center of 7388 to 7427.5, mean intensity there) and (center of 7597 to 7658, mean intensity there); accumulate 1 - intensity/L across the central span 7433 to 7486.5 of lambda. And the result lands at -1.3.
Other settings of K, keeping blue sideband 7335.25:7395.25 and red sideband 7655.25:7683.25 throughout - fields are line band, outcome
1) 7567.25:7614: -0.07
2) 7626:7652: -0.10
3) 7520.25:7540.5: -0.09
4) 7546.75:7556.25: -0.09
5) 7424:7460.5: -0.05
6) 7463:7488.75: -0.07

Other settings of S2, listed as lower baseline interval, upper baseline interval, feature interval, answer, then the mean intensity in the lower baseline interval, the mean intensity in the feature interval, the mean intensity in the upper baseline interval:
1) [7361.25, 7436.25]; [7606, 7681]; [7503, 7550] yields -1.25 angstroms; 19.3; 19.5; 18.7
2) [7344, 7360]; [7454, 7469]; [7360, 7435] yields 0.68 angstroms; 19.1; 19.3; 20.1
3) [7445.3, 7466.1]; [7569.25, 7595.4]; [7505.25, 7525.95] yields 0.17 angstroms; 19.8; 19.4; 19.2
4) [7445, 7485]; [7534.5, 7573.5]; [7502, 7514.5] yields 0.41 angstroms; 19.7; 19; 19.6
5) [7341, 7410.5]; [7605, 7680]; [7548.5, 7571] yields -0.84 angstroms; 19.2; 19.6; 18.7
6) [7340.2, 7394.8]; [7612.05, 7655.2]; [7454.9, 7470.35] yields -0.60 angstroms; 19.1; 19.9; 19.3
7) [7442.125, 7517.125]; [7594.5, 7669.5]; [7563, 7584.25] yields -0.45 angstroms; 19.5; 19.6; 19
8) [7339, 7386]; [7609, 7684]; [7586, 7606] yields -0.29 angstroms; 19.2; 19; 18.7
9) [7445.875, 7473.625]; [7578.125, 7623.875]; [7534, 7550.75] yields -0.34 angstroms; 19.7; 19.8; 19.1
